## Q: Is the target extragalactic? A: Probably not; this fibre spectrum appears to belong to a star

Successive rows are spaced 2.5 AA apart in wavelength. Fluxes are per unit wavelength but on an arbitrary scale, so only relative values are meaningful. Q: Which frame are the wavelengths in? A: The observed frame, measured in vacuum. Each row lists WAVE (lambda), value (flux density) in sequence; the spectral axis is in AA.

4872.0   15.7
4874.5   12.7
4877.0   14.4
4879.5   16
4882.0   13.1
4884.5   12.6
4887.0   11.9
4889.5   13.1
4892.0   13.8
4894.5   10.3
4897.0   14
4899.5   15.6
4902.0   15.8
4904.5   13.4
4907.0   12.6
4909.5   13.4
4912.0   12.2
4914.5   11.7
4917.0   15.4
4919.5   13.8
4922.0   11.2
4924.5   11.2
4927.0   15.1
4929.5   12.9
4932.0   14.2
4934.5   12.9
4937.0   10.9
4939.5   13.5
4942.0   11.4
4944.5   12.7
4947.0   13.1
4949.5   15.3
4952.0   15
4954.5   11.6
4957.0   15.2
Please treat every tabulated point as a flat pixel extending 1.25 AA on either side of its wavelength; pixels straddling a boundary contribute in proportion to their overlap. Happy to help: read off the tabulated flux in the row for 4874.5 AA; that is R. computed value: 12.7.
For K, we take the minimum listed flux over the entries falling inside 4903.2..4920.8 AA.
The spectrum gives 11.7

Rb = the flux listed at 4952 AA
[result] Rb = 15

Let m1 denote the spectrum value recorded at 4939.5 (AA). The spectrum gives 13.5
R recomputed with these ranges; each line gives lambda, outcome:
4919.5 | 13.8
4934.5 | 12.9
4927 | 15.1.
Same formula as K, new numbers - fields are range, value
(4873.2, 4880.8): 12.7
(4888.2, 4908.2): 10.3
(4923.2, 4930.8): 11.2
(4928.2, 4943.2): 10.9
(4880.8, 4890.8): 11.9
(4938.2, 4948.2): 11.4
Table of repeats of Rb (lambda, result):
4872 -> 15.7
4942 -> 11.4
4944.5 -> 12.7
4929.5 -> 12.9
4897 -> 14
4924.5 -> 11.2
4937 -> 10.9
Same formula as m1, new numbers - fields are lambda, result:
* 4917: 15.4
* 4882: 13.1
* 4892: 13.8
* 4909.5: 13.4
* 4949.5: 15.3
